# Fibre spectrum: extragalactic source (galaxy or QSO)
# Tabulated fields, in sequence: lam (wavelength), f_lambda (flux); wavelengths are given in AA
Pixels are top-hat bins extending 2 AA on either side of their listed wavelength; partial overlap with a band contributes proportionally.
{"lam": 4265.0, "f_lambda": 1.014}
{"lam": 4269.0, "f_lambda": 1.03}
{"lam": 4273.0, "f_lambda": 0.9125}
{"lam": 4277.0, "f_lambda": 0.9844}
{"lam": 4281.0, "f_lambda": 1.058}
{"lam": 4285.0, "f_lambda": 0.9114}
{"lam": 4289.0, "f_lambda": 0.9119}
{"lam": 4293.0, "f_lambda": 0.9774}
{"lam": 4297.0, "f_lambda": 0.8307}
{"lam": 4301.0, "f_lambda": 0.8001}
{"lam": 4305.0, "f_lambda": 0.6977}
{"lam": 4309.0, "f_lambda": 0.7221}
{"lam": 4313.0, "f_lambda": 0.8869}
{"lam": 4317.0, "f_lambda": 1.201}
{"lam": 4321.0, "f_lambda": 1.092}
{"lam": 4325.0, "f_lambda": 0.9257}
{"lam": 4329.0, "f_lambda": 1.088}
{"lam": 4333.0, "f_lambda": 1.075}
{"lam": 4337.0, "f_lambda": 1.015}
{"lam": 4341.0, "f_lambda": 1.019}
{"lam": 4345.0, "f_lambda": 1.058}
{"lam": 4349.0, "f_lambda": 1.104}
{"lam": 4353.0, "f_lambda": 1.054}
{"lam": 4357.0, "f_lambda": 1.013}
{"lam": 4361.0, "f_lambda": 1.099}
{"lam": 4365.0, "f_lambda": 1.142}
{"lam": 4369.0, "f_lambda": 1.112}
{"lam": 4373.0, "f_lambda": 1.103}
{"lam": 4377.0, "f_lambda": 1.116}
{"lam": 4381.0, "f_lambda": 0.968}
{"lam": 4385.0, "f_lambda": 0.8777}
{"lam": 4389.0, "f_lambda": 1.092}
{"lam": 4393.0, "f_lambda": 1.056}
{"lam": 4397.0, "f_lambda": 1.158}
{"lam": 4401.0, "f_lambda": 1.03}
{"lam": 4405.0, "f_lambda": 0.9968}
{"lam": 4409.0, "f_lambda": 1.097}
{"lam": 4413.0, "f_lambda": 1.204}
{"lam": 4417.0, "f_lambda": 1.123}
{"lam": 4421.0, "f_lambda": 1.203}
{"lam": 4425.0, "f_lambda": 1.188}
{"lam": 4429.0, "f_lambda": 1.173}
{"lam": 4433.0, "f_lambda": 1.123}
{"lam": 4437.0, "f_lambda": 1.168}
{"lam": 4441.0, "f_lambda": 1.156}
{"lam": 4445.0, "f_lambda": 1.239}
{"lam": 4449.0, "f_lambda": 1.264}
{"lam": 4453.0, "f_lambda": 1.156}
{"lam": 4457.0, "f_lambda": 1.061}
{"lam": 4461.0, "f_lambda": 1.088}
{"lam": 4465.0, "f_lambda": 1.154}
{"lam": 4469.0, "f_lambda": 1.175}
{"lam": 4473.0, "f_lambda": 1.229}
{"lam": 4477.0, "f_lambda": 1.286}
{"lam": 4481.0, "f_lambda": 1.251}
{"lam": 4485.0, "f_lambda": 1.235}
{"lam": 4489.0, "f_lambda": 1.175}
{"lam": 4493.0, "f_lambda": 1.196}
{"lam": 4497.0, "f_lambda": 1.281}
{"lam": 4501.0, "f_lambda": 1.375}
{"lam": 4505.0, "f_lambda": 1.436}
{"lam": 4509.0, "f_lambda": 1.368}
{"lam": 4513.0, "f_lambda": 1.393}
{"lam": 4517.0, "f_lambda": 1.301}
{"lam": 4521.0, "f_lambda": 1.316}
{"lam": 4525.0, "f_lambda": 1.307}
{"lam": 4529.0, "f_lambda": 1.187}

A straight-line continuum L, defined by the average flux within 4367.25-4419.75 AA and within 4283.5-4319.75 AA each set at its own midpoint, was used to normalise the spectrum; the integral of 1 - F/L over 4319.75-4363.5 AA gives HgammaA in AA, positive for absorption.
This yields -3.7 AA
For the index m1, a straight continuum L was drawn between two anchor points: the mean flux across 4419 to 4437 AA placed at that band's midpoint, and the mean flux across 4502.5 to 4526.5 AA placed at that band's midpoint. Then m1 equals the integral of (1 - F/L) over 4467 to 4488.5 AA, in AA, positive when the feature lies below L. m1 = 0.8 AA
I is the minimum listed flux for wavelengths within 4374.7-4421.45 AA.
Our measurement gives 0.8777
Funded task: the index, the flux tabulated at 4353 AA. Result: 1.054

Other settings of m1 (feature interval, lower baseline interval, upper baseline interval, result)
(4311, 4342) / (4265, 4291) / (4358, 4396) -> -0.7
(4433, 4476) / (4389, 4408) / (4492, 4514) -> 1.6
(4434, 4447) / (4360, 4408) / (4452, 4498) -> -0.5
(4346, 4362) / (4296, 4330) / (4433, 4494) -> -1.3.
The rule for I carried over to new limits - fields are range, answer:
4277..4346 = 0.6977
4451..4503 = 1.061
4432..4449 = 1.123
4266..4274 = 0.9125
